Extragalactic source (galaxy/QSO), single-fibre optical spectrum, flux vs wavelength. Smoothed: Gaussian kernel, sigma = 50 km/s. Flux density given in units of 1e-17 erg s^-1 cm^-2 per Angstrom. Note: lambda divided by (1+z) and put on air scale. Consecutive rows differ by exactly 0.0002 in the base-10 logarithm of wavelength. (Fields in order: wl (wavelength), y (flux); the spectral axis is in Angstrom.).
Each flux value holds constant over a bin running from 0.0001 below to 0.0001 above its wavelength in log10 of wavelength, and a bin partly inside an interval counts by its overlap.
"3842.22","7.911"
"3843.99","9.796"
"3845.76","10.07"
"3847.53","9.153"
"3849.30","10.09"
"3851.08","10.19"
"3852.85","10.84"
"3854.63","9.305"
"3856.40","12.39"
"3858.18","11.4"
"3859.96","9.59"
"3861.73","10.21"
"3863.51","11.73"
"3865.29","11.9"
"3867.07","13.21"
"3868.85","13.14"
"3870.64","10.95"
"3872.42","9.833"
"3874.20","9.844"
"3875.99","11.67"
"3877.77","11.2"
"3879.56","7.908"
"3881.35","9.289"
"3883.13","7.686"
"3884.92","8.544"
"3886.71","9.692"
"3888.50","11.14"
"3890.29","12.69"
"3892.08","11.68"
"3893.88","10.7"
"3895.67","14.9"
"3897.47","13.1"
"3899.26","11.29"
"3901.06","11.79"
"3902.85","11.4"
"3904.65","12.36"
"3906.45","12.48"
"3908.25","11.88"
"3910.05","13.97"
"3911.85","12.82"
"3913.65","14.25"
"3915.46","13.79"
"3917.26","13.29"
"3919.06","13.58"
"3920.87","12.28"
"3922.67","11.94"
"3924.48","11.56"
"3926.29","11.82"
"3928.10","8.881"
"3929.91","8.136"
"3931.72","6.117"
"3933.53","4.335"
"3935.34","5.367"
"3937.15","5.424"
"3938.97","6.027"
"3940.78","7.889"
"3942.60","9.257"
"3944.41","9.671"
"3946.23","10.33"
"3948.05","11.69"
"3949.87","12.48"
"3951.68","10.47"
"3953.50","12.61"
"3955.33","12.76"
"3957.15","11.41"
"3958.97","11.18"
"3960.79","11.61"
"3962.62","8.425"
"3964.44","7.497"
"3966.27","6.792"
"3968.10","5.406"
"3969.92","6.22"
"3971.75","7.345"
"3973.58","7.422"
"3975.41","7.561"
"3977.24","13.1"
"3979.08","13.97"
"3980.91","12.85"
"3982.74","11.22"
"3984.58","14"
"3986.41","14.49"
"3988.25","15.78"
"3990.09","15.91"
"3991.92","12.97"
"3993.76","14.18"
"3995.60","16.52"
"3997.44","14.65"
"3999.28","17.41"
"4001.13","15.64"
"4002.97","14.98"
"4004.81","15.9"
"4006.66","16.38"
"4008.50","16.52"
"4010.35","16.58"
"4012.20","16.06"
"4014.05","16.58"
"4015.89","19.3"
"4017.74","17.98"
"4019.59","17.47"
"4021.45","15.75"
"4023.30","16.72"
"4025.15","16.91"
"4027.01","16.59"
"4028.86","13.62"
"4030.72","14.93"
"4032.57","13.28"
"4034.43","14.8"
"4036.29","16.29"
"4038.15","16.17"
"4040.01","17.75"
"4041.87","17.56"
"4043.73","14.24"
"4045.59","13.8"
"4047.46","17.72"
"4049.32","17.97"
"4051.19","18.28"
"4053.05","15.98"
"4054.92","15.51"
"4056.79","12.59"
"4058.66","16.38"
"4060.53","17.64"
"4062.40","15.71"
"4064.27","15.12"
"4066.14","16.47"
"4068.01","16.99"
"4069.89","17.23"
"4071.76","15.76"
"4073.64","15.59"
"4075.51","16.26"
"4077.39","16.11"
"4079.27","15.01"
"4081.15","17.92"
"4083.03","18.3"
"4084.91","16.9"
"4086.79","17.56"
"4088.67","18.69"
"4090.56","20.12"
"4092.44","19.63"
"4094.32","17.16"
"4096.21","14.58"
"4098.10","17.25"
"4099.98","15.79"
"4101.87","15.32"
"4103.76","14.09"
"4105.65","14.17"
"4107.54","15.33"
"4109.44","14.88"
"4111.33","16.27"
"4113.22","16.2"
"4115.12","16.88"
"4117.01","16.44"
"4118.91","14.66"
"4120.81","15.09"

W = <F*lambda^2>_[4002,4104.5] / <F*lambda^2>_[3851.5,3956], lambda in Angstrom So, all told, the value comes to 1.64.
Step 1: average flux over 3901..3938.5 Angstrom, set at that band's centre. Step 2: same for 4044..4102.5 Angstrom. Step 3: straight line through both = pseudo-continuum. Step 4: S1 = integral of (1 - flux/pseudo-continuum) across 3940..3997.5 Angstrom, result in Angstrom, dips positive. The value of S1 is 6.9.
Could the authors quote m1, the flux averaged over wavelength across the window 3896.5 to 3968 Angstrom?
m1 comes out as 10.5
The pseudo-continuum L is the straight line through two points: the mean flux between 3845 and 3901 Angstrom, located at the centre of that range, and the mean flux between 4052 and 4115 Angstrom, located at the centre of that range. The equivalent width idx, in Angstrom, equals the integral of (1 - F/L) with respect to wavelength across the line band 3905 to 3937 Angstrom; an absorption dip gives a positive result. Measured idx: 3.1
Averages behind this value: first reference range 10.8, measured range 10.9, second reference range 16.3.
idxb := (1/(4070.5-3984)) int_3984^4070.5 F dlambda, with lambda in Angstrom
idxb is 16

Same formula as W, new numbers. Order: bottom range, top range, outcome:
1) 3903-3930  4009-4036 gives 1.39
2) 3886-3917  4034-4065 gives 1.40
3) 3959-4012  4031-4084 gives 1.33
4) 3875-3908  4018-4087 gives 1.58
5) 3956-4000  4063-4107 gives 1.51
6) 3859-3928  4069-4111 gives 1.57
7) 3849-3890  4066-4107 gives 1.76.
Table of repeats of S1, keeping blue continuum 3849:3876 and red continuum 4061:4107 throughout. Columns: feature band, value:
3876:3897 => 1.87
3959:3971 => 5.00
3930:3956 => 8.45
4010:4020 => -1.70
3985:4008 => -1.62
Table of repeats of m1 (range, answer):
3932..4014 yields 11.6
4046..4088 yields 16.5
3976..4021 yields 15.4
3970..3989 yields 11.5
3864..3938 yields 10.9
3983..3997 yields 14.7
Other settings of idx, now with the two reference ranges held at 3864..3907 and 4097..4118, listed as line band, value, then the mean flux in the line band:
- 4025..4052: -3.2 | 16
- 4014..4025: -2.7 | 17.3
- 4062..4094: -4.1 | 17.1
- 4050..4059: -0.7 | 15.8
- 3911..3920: -1.3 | 13.5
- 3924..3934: 2.9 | 8.52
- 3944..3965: 2.7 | 10.9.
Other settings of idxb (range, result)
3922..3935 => 8.75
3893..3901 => 12.4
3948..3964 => 11.3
